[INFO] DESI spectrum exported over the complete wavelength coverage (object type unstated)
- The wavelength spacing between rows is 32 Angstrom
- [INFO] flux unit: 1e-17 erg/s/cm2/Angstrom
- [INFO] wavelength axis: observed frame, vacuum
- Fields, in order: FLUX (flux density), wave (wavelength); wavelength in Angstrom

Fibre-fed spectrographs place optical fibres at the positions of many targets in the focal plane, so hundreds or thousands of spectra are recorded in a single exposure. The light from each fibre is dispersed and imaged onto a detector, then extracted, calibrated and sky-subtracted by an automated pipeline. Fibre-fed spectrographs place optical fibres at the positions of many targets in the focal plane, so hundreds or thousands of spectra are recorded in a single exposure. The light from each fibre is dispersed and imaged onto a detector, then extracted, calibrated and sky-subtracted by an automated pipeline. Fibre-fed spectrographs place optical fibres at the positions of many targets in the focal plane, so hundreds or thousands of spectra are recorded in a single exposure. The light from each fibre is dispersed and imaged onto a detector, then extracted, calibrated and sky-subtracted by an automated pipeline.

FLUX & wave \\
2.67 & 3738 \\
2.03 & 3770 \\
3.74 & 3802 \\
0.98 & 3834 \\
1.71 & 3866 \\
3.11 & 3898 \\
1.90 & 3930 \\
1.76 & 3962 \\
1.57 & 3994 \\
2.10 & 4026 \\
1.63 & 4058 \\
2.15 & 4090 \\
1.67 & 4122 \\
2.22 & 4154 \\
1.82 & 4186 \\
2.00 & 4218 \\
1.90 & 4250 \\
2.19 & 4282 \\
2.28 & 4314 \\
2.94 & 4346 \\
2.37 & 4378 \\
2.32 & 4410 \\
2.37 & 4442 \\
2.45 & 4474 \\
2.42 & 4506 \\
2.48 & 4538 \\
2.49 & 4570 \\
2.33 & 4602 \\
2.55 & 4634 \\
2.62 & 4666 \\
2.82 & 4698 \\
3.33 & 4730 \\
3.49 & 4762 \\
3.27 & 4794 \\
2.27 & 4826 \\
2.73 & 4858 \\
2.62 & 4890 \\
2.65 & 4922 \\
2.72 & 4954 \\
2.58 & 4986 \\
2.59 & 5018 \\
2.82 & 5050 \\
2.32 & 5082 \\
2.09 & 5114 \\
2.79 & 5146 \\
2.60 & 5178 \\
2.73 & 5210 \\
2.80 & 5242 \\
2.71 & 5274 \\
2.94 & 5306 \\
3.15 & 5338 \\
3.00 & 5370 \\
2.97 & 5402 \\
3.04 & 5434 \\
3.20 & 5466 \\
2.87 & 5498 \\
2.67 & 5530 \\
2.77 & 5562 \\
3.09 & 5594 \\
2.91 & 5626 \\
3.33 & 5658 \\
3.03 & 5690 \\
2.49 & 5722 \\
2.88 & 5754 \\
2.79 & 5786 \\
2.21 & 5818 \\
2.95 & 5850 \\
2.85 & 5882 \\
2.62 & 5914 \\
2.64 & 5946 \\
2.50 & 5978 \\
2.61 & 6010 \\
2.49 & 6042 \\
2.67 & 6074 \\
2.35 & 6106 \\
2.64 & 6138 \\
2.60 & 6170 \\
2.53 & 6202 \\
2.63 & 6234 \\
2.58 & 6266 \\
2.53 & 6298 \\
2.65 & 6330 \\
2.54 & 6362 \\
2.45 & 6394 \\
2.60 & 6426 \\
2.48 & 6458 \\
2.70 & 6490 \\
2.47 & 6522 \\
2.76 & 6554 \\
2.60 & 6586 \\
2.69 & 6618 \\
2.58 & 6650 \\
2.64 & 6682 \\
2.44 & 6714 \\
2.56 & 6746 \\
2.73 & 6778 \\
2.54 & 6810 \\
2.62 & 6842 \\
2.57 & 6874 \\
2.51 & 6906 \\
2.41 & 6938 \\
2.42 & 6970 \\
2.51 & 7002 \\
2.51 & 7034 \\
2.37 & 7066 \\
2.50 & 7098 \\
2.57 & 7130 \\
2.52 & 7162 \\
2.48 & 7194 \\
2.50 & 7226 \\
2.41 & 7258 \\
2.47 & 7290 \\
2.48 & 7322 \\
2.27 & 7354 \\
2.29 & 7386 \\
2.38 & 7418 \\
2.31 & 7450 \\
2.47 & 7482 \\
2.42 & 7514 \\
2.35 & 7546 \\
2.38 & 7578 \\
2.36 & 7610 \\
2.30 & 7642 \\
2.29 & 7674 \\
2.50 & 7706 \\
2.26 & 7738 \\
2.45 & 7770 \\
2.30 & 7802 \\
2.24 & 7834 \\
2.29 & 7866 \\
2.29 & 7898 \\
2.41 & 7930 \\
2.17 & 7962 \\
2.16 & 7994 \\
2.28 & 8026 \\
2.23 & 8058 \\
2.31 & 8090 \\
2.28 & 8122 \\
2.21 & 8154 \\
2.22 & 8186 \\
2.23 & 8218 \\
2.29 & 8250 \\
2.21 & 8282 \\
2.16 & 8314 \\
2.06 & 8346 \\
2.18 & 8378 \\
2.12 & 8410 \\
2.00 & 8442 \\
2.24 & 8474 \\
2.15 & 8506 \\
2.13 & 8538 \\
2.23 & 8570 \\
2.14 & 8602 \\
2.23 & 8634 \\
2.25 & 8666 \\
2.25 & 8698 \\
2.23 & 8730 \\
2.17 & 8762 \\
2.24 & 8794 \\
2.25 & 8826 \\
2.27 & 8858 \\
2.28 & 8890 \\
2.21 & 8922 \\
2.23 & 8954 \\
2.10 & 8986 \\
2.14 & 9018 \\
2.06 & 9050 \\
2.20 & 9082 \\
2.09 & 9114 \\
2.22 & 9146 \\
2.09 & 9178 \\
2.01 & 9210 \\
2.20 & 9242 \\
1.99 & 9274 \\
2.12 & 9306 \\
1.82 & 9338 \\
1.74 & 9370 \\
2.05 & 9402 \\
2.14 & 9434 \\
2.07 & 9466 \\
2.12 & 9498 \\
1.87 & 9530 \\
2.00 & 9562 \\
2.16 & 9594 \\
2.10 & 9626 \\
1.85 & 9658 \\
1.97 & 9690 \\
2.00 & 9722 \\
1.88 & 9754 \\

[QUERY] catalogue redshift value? 0.178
